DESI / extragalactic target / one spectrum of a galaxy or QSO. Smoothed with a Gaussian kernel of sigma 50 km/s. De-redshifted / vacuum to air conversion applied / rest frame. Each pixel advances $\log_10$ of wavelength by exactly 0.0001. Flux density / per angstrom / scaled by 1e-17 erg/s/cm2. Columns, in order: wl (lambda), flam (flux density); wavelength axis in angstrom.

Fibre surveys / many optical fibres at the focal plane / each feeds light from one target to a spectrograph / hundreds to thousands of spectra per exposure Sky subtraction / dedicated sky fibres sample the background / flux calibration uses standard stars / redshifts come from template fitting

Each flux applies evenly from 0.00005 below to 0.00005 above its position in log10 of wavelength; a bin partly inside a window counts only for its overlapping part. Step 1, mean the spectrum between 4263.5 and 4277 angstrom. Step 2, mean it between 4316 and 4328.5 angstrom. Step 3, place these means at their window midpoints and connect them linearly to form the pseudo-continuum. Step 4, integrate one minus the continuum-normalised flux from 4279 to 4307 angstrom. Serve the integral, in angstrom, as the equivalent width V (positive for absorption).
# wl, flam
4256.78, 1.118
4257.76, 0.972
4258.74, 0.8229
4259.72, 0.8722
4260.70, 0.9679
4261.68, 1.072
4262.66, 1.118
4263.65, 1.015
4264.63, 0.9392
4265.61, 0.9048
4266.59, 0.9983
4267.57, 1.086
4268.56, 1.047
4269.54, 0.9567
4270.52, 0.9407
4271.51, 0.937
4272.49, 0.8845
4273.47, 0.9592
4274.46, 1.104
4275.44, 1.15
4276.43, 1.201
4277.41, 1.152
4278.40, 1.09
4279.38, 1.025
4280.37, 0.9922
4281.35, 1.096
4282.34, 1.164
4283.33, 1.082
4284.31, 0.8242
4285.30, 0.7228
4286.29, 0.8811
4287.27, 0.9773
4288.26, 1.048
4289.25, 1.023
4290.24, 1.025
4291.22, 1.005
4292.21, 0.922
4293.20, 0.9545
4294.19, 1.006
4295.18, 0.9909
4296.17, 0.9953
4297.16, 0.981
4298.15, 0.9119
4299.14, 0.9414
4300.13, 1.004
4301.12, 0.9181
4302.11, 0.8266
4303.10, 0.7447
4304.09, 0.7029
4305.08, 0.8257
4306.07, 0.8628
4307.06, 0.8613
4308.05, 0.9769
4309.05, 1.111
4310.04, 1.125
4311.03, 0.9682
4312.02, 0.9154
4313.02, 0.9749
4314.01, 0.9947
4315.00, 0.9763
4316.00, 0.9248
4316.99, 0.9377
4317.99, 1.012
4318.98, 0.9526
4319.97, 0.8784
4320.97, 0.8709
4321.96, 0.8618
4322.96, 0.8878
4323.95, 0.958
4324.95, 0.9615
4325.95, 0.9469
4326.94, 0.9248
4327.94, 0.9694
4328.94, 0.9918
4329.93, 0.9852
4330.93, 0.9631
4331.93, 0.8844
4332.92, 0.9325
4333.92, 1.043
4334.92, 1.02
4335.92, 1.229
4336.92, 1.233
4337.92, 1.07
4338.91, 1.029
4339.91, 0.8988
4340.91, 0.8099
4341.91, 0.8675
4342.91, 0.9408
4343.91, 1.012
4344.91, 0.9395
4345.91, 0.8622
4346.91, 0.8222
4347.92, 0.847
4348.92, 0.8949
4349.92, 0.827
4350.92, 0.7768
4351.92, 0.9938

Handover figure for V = 0.9 angstrom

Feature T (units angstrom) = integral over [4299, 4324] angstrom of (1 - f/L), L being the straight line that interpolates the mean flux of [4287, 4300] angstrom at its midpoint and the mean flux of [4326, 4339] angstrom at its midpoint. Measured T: 1.93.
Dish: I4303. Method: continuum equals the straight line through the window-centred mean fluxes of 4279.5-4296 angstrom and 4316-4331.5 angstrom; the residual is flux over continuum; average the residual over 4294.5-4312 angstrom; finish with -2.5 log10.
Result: 0.04 mag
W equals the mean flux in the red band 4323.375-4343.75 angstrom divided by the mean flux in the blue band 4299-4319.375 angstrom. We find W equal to 1.06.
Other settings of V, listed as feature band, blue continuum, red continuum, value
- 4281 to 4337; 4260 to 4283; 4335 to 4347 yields 2.71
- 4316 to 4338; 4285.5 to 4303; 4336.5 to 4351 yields -0.94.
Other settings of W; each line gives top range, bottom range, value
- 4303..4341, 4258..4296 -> 0.96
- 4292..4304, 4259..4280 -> 0.91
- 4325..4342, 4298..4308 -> 1.15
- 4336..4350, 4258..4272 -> 0.97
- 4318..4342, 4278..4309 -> 1.02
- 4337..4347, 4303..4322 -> 1.01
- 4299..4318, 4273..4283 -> 0.85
